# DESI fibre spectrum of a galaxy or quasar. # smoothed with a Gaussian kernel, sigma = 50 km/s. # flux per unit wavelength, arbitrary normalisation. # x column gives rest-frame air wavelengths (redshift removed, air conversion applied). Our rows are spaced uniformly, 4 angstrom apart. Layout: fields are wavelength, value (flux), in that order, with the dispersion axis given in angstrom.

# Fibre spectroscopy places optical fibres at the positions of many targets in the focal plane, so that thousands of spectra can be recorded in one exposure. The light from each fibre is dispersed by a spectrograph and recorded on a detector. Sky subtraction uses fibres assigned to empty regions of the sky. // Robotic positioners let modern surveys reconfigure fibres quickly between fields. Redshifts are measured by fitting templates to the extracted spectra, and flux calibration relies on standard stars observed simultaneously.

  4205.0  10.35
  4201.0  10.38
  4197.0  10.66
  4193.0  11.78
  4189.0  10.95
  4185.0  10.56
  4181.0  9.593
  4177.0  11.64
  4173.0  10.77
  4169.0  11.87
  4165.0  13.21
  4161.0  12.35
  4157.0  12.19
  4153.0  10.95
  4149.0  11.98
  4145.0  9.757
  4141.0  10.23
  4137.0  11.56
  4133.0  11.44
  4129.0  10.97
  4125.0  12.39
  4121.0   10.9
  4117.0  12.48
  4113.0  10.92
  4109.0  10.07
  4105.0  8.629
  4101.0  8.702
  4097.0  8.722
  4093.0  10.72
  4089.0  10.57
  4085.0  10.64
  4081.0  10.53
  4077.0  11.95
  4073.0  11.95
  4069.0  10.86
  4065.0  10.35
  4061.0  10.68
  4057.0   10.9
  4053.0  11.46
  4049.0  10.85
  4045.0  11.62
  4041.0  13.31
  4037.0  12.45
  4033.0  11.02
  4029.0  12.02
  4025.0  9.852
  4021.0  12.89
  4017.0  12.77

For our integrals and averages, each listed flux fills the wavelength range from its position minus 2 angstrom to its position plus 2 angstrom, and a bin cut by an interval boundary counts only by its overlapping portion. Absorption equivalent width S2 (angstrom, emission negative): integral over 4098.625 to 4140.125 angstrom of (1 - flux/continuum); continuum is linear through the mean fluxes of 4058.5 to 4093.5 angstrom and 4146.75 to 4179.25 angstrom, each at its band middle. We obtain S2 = 2.2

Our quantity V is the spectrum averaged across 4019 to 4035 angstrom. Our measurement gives 11.4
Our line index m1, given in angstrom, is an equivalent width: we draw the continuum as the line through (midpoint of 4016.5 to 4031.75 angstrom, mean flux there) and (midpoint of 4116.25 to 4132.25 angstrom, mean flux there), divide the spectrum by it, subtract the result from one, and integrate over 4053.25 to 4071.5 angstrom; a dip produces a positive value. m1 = 1.4 angstrom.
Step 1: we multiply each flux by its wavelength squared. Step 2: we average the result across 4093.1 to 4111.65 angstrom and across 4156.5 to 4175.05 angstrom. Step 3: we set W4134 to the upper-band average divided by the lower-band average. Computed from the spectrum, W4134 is 1.3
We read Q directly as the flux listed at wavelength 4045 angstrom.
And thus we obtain 11.62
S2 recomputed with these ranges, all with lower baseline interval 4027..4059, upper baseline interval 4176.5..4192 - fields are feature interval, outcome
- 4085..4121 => 3.46 angstrom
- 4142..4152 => 0.11 angstrom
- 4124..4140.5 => -0.55 angstrom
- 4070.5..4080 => -0.23 angstrom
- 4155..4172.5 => -2.35 angstrom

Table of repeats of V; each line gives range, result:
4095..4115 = 9.41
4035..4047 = 12.5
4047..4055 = 11.2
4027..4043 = 12.2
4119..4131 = 11.4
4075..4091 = 10.9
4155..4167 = 12.6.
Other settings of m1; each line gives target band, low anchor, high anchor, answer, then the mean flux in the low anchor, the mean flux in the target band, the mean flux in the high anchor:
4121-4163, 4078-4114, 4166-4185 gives -3.0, 9.97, 11.4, 11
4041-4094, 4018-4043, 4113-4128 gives 3.4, 12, 11.1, 11.7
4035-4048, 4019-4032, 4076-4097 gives -1.2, 11.5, 12.3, 10.6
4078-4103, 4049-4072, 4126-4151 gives 2.0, 10.9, 10.1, 11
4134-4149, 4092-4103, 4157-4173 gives 0.6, 9.26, 10.8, 12.2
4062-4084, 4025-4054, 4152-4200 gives 1.0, 11.7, 11.1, 11.4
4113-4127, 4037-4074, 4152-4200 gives -0.5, 11.4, 11.8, 11.4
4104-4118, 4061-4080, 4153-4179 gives 1.2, 11.2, 10.5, 11.9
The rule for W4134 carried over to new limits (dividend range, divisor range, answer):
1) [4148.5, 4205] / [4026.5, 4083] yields 1.05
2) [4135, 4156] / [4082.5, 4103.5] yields 1.14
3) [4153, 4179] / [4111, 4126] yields 1.05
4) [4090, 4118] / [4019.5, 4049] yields 0.87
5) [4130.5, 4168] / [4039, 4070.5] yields 1.07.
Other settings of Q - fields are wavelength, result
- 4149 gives 11.98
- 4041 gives 13.31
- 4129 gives 10.97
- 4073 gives 11.95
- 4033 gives 11.02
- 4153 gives 10.95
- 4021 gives 12.89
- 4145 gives 9.757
